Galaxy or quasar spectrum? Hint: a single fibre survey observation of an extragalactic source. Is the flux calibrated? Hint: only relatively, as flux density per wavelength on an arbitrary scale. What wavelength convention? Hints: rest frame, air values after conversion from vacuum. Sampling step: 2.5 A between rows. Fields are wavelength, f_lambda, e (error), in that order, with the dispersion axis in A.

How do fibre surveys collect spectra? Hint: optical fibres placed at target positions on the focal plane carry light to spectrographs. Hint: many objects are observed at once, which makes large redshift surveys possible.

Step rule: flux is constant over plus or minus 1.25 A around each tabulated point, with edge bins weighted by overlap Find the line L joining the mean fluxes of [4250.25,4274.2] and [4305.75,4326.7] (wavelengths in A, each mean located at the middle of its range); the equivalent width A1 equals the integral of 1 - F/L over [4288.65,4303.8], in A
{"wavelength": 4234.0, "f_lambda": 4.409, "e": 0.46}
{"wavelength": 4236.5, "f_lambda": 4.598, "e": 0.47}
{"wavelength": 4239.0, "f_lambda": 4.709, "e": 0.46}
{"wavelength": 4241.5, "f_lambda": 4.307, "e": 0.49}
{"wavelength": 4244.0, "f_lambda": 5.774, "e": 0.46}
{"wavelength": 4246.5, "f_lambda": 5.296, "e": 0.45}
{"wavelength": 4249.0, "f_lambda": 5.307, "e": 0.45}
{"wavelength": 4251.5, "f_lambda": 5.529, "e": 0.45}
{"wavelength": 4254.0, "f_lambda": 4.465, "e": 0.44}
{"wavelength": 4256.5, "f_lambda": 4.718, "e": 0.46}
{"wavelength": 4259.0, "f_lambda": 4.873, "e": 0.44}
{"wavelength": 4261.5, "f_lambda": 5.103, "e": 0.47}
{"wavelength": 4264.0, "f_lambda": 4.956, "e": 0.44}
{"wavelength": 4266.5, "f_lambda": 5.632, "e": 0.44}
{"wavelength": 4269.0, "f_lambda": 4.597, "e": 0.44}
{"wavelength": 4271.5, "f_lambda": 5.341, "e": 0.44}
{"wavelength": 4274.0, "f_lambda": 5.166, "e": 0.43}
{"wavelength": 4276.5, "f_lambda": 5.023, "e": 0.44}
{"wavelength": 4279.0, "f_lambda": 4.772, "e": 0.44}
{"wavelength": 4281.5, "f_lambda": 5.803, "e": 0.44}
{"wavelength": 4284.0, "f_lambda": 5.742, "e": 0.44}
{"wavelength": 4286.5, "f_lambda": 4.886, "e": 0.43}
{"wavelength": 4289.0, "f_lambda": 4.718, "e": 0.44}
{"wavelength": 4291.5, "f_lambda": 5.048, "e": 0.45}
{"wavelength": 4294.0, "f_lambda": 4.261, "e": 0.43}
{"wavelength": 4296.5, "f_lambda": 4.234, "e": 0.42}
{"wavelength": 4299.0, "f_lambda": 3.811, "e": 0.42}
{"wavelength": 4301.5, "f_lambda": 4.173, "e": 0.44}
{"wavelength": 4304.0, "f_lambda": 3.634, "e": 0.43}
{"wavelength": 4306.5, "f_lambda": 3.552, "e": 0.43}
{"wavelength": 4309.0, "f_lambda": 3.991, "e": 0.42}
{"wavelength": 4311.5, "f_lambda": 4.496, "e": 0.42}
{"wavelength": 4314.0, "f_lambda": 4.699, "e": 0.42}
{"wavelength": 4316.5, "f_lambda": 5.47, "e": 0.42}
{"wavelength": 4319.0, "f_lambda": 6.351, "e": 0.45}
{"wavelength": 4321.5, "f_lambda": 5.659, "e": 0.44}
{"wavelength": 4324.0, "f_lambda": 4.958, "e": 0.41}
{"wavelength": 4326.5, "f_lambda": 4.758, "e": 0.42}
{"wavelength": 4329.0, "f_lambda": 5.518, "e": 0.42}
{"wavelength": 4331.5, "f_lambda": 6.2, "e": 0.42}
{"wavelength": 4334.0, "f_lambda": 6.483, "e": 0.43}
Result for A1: 2.0 A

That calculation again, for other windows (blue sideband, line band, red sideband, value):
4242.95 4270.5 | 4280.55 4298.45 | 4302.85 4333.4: 0.5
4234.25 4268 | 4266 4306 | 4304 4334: 2.1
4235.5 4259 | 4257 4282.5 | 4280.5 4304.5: -1.6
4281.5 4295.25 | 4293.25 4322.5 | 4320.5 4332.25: 3.9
